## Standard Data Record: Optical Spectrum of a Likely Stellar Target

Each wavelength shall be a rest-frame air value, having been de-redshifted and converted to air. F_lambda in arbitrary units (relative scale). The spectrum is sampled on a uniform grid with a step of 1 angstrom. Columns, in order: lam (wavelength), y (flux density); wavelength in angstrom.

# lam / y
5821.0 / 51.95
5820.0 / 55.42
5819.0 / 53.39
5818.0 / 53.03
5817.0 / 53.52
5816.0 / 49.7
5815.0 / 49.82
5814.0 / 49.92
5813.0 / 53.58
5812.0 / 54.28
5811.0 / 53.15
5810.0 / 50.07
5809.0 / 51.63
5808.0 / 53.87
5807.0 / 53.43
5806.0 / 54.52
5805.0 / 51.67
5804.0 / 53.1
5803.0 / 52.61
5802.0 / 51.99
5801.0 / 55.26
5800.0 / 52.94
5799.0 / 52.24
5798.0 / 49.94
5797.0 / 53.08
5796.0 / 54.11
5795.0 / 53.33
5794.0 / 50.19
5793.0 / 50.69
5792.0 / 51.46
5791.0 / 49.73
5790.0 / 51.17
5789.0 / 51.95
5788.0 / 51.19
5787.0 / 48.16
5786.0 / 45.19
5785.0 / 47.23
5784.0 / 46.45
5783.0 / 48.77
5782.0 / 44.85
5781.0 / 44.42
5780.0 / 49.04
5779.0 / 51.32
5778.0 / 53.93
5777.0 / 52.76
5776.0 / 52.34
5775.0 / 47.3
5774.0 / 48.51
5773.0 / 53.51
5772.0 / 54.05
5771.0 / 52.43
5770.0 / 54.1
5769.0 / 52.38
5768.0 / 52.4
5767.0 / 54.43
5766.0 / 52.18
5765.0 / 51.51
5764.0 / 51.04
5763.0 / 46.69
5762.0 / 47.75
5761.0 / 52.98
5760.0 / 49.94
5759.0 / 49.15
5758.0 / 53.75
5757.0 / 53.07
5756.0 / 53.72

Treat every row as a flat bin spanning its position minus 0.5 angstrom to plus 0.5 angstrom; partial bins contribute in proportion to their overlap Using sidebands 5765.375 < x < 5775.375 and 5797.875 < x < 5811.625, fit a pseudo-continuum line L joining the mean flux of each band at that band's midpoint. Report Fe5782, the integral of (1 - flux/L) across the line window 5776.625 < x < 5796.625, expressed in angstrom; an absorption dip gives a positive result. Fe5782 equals 1.0 angstrom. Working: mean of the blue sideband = 52.2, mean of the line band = 49.8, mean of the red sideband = 52.7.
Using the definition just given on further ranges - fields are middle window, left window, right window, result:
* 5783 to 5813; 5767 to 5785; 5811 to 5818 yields -0.1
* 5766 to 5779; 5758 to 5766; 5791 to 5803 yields -0.4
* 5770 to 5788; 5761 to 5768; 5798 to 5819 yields 0.6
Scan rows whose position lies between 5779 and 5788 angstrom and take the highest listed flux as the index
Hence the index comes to 51.32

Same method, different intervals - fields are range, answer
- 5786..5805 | 55.26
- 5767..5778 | 54.43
